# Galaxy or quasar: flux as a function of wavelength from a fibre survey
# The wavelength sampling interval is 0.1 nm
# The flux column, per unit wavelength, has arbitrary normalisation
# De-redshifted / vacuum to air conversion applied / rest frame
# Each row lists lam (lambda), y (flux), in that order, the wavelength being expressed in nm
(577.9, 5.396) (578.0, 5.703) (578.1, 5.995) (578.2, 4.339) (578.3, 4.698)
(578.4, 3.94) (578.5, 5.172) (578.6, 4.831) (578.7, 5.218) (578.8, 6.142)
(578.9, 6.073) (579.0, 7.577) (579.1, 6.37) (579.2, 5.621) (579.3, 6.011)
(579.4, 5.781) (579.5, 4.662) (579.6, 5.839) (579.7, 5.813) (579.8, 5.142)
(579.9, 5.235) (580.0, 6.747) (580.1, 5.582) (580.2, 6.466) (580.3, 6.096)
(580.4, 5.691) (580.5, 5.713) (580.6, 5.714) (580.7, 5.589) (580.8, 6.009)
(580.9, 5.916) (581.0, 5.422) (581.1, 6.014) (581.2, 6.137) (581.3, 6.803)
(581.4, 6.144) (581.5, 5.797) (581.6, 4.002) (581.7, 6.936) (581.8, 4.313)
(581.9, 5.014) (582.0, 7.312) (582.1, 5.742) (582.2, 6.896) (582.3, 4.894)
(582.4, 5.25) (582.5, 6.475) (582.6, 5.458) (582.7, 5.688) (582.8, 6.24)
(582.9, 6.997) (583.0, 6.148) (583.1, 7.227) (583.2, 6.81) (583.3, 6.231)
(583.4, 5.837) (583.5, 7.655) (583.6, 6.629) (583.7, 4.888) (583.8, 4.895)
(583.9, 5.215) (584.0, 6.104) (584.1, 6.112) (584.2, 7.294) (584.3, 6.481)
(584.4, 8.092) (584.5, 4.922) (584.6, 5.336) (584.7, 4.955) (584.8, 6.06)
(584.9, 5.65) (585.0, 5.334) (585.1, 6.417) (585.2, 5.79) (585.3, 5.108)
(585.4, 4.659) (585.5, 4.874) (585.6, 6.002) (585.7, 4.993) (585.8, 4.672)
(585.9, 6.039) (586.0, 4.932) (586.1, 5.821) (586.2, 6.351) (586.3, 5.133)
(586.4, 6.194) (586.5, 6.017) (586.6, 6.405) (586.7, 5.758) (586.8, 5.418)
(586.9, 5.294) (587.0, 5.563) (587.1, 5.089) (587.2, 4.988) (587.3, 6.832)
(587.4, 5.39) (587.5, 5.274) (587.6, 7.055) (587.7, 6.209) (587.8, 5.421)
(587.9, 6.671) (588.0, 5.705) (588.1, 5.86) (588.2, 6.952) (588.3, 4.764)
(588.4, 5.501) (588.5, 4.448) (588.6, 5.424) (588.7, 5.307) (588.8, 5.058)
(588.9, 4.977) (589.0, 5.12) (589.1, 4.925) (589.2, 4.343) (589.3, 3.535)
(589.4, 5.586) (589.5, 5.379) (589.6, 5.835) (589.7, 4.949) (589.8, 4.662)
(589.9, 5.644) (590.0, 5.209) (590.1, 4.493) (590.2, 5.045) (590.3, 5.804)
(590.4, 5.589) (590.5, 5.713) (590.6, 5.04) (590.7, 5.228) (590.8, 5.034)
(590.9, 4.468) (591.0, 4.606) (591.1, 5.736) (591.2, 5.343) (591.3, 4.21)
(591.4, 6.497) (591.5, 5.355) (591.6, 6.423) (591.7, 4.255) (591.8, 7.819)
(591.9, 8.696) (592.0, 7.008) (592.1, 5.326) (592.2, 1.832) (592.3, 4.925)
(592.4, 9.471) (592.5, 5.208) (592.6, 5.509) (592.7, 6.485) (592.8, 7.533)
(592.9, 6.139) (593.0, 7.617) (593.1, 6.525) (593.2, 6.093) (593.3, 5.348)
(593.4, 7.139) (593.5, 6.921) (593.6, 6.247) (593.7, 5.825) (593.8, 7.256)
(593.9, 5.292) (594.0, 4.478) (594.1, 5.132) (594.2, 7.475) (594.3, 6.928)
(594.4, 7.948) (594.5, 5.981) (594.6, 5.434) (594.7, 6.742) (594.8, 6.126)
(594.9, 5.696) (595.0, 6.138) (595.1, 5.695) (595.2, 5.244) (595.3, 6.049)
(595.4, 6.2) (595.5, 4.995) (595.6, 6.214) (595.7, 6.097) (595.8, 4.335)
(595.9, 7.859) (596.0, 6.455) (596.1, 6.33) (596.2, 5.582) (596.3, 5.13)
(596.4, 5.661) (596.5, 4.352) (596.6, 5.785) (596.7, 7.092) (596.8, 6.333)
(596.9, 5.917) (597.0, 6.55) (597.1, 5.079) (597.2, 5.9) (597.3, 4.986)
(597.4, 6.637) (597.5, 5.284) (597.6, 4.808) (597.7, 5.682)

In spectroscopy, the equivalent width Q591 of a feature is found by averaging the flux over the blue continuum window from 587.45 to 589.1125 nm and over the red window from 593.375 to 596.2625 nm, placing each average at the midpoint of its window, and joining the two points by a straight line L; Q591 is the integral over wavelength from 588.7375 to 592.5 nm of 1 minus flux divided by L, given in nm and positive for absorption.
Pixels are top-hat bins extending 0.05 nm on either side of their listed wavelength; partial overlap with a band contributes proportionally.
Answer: 0.26 nm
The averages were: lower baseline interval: 5.58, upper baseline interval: 6.12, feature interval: 5.38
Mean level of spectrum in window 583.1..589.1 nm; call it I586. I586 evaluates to 5.73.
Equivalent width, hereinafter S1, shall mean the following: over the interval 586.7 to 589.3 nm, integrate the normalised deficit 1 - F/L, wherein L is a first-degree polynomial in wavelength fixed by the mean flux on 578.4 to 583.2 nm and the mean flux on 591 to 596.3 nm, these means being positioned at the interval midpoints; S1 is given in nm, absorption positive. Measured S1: 0.22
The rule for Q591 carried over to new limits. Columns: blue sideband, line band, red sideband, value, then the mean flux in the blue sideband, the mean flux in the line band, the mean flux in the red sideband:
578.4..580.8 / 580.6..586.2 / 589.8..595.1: -0.06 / 5.75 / 5.86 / 5.91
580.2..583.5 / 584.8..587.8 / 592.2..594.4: 0.23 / 5.99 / 5.63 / 6.29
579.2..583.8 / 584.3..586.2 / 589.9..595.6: 0.11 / 5.92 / 5.58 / 5.9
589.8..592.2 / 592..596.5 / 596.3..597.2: -0.30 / 5.49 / 6.05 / 5.81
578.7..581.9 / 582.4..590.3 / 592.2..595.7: 0.41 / 5.83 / 5.66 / 6.17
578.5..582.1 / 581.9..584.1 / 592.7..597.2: -0.09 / 5.81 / 6.1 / 6.11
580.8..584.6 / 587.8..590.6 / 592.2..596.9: 0.37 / 6.04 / 5.28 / 6.1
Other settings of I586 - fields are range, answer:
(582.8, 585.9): 5.92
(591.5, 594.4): 6.26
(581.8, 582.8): 5.8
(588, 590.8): 5.21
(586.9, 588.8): 5.66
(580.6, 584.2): 5.98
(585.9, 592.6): 5.52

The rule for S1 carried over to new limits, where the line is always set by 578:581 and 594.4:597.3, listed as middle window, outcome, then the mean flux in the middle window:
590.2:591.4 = 0.13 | 5.21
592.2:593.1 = -0.07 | 6.34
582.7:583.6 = -0.14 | 6.59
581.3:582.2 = -0.02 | 5.79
